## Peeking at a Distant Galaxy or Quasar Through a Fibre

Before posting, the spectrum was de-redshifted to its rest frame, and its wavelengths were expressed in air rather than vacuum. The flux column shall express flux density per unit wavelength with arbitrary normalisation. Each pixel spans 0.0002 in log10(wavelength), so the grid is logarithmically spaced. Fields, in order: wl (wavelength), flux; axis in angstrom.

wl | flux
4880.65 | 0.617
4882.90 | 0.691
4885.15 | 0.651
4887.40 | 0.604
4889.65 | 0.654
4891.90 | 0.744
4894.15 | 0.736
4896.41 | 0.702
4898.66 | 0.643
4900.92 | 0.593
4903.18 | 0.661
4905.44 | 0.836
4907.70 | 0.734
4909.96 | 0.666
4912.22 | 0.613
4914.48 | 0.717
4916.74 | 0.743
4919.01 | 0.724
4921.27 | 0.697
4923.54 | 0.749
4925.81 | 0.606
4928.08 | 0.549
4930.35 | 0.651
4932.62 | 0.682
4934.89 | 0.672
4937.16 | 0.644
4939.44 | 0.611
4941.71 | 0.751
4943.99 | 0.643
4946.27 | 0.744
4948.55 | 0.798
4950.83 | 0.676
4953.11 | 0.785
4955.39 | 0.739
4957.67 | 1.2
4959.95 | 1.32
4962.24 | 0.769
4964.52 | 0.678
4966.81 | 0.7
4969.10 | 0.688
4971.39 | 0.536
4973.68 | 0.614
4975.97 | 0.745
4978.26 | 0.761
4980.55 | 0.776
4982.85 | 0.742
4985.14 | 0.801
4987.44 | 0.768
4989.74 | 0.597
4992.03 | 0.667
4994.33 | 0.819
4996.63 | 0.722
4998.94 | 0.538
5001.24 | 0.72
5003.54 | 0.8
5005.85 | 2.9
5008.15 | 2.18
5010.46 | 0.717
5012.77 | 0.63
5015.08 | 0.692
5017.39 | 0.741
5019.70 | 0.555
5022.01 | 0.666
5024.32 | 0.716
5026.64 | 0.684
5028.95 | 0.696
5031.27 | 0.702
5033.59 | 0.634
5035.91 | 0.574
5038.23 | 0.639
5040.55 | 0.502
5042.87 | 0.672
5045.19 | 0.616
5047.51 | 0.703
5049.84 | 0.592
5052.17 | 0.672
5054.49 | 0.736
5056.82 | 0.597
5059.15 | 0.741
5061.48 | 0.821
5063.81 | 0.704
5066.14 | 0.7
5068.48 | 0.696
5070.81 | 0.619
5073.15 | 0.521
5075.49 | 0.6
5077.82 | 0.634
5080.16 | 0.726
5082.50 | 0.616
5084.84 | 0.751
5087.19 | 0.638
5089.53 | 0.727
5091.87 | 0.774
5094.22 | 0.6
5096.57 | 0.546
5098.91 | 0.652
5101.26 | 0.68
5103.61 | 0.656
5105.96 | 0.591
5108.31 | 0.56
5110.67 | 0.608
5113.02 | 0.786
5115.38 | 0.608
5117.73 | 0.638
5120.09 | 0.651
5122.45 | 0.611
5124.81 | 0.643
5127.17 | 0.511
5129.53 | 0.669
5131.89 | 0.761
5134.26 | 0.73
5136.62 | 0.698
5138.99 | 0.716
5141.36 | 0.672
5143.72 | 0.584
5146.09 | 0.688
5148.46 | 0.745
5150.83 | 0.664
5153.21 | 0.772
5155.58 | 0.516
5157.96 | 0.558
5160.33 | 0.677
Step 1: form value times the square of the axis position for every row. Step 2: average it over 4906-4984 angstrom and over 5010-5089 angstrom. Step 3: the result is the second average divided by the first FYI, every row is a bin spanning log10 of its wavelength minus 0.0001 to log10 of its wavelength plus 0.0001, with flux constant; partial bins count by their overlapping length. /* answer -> 0.95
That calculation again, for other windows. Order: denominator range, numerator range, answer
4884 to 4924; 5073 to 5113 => 1.01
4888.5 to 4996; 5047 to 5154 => 0.98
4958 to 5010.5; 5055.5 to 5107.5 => 0.76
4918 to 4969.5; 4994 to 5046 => 1.15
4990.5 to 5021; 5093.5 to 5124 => 0.68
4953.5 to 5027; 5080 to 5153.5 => 0.82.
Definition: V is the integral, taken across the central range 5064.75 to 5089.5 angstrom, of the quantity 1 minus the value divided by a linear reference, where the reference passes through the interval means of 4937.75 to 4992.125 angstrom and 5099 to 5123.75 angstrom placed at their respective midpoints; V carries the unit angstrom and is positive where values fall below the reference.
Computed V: 0.4 angstrom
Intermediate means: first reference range 0.755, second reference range 0.639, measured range 0.654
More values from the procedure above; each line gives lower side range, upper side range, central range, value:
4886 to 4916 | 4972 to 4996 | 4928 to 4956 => 0.50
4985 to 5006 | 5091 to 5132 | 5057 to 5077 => 1.32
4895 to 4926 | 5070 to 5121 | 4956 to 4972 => -3.94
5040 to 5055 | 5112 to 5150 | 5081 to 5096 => -0.54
